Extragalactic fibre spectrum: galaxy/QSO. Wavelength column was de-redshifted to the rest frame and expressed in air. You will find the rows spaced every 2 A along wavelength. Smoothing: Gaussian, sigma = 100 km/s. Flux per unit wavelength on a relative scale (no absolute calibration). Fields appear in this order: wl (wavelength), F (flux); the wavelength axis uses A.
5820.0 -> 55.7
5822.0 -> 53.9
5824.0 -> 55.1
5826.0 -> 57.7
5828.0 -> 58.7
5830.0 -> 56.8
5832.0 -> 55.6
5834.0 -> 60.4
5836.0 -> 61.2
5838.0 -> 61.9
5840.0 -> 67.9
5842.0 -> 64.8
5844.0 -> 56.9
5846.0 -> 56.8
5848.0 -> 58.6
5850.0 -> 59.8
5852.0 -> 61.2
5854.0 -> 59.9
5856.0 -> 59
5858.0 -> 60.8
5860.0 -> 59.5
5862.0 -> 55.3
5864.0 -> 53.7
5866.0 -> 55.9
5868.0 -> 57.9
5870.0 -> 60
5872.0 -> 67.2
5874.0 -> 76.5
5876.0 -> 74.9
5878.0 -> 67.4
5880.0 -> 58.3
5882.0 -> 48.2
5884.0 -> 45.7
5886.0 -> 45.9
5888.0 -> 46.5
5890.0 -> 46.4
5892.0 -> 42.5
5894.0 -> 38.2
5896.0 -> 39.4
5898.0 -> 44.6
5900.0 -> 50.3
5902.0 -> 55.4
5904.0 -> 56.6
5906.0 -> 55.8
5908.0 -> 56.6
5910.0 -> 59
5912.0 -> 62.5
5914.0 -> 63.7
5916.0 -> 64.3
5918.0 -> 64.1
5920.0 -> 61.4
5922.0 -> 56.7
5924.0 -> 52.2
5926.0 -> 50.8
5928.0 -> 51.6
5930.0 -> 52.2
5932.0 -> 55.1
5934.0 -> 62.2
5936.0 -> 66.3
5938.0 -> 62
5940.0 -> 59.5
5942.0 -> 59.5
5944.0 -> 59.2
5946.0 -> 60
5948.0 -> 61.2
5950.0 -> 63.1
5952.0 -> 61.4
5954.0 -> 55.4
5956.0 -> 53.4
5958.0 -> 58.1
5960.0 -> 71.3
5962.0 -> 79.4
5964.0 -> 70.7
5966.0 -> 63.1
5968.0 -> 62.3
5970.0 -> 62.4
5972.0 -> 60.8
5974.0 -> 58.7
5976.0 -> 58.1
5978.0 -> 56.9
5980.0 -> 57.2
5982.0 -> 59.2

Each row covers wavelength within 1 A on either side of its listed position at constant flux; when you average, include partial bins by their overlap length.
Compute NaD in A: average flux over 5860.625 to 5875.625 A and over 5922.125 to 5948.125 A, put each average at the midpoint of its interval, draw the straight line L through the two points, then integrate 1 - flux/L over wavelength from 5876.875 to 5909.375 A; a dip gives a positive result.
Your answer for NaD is 5.4 A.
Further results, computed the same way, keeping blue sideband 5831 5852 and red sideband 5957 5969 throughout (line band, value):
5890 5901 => 3.51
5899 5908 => 1.30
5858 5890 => 2.25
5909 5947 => 3.70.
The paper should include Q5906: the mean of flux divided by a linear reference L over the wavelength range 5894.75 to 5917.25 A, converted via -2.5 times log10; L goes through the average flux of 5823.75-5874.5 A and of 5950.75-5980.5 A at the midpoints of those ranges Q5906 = 0.11 mag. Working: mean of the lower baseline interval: 59.9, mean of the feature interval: 55.2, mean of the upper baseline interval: 62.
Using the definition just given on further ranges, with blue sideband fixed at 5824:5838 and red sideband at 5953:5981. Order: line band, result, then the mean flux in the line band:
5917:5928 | 0.079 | 56.5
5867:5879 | -0.134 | 67.3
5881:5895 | 0.316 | 44.8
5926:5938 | 0.069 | 57.3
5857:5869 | 0.039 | 57.2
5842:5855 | -0.008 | 59.3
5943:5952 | 0.010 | 60.9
